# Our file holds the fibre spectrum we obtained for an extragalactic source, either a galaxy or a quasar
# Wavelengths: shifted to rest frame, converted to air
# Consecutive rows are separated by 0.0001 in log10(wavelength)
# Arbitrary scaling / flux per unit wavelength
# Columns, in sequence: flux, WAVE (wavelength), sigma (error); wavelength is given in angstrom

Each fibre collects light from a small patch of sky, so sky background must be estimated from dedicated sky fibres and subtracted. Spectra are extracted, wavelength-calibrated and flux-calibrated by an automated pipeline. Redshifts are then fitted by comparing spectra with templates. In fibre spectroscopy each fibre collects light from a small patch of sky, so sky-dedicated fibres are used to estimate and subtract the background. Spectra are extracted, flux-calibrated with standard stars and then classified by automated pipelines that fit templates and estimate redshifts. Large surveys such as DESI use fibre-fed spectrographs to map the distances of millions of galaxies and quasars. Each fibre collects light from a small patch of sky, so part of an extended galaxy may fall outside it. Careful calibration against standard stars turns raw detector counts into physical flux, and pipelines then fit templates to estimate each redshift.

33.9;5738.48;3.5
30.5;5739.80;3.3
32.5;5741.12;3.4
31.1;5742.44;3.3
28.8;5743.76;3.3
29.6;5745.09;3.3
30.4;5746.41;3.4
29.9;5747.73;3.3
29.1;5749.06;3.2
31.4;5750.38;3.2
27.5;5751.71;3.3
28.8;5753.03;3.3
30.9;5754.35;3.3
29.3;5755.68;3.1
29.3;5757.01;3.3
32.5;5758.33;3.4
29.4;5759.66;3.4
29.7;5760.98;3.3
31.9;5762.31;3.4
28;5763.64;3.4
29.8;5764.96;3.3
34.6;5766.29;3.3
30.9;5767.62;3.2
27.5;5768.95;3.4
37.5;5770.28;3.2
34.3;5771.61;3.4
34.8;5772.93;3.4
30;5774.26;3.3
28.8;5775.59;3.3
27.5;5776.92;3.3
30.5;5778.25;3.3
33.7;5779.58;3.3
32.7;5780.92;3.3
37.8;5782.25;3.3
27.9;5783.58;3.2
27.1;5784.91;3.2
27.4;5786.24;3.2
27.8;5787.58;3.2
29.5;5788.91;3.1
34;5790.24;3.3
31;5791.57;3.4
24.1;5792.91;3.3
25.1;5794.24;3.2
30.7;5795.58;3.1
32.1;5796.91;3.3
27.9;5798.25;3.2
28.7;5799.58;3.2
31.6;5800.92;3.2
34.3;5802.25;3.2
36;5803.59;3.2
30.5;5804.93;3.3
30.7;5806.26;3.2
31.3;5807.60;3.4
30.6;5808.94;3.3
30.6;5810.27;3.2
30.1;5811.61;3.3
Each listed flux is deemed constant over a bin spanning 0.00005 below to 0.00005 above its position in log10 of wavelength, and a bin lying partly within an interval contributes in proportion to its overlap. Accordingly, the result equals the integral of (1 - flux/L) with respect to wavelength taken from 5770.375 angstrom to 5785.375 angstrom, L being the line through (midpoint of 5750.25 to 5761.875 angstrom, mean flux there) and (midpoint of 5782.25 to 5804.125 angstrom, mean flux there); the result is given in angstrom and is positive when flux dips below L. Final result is -0.9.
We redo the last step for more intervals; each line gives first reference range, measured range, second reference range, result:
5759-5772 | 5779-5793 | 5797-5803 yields 0.2 angstrom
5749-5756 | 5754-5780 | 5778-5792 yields -0.8 angstrom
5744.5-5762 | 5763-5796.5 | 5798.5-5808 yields 0.3 angstrom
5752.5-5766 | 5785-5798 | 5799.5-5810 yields 1.0 angstrom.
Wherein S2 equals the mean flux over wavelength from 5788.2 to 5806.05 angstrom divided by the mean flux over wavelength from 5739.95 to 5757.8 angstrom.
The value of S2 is 1.0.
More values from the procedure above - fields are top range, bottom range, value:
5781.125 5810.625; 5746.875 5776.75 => 0.99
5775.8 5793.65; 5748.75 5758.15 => 1.01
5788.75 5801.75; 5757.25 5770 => 0.96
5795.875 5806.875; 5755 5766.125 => 1.04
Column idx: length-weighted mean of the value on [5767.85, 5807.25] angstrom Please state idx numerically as 30.7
